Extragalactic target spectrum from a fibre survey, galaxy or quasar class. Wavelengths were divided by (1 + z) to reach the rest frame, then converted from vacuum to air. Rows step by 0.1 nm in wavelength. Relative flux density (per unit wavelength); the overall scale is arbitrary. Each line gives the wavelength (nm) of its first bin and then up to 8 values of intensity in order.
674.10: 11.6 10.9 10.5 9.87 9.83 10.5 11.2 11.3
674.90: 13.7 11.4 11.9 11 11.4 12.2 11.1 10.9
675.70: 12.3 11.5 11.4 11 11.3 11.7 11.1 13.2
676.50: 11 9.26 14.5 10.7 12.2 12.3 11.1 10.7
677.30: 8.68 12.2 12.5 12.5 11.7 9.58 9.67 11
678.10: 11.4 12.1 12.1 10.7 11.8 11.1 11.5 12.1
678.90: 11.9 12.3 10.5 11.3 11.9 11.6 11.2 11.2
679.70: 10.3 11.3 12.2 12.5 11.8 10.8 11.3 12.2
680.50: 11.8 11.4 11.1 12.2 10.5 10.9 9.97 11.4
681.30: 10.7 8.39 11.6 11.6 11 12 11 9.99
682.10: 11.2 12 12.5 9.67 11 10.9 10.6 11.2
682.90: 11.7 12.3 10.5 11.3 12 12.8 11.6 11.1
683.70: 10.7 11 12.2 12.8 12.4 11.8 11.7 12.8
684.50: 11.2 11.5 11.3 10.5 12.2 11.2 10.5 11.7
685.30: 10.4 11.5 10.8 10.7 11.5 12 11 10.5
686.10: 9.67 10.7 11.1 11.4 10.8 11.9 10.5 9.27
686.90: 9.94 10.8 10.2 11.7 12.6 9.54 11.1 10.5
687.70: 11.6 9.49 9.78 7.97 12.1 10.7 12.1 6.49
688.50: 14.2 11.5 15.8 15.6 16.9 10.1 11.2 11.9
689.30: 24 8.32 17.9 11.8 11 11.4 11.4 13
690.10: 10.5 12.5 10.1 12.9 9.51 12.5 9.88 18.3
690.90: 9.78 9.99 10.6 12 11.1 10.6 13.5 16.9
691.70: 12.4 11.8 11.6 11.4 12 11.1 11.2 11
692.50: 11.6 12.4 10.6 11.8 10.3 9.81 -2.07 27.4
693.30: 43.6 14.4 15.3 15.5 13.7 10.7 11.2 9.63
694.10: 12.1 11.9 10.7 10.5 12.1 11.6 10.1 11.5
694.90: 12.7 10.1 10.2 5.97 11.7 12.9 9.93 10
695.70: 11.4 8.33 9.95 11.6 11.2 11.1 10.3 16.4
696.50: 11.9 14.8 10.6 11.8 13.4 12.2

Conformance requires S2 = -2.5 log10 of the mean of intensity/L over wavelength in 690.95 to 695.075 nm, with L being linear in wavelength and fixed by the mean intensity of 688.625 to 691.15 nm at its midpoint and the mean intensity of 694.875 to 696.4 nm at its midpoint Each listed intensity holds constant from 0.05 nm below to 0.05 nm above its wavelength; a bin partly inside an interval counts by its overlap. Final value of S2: -0.09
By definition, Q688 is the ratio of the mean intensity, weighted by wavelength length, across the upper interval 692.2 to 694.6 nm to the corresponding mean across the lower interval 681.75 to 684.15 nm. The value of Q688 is 1.2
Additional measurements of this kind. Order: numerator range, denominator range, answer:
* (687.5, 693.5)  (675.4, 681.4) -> 1.10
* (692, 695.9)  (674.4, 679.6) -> 1.07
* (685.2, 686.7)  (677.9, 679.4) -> 0.96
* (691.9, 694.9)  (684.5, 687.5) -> 1.17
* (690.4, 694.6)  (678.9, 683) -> 1.13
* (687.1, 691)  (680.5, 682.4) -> 1.08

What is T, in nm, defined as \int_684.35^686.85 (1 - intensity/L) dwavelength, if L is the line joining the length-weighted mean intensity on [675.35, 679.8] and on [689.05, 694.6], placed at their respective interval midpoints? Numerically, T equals 0.219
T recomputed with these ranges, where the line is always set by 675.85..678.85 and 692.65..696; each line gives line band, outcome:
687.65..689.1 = 0.03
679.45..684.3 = 0.13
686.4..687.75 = 0.12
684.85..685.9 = 0.05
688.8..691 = -0.10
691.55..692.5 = 0.00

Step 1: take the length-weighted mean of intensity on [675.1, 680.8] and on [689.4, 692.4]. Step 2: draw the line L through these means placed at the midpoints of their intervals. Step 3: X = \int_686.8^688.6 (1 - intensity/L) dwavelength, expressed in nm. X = 0.18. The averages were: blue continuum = 11.5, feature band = 10.6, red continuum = 11.9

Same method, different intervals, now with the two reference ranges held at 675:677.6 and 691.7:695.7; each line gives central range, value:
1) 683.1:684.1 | 0.01 nm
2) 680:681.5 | 0.08 nm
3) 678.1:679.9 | 0.02 nm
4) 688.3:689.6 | -0.16 nm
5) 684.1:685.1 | 0.03 nm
